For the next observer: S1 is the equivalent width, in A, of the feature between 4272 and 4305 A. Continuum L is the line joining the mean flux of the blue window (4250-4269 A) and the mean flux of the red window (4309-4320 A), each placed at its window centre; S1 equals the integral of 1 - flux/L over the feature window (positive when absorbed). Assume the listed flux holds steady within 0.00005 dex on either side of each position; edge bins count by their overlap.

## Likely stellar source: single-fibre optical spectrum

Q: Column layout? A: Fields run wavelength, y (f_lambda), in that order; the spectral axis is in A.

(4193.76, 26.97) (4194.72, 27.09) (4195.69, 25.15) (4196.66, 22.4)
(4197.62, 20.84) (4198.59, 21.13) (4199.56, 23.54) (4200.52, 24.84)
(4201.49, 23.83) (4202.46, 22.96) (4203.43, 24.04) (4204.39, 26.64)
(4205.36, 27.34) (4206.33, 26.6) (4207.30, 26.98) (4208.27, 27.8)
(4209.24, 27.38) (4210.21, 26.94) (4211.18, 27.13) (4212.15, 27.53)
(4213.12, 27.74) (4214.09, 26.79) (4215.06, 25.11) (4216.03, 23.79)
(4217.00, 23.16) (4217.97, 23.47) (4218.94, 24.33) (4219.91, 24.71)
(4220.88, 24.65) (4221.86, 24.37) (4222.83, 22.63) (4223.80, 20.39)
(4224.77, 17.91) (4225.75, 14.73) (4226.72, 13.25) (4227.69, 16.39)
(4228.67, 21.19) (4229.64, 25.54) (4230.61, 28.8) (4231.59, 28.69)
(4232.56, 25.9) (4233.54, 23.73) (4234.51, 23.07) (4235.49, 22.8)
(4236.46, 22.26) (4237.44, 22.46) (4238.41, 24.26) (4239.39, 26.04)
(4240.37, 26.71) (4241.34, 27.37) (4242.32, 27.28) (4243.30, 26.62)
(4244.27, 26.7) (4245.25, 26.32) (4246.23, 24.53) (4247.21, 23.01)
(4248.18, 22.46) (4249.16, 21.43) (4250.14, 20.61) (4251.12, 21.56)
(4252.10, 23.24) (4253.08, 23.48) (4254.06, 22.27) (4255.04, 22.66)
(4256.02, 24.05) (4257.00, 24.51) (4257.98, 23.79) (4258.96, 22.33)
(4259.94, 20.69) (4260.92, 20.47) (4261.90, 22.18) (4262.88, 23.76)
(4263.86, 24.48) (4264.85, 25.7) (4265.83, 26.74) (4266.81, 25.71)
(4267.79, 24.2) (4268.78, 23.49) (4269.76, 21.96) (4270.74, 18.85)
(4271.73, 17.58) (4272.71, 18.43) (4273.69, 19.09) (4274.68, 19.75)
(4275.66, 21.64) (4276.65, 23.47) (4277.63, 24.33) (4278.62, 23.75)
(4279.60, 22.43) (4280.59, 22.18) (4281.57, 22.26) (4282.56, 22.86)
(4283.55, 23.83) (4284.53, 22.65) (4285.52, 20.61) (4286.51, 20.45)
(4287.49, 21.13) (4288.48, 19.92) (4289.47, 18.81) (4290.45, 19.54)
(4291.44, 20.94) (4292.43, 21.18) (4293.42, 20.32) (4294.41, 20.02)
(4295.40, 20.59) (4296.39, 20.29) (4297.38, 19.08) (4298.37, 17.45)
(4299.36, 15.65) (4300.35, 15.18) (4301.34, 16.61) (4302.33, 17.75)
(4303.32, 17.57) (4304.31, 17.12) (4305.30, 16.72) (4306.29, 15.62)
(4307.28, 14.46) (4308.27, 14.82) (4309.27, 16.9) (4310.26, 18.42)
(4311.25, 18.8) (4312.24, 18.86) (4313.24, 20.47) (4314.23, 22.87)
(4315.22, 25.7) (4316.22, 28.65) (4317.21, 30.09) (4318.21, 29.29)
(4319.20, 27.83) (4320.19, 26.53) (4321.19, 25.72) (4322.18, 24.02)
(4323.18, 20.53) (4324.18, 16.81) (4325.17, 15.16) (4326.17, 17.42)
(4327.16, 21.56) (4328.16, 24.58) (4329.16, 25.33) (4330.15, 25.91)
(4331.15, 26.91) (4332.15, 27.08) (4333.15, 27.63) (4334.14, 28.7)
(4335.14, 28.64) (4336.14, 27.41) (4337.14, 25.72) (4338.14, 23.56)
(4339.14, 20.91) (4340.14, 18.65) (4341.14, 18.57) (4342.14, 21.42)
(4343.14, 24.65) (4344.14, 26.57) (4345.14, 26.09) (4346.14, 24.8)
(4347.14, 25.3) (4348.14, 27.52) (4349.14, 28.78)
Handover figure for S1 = 4.7 A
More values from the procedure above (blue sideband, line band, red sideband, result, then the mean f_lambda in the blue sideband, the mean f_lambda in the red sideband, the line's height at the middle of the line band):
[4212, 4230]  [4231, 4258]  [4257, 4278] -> -2.23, 22.4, 22.4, 22.4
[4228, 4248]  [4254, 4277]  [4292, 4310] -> -0.62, 25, 17.6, 21.8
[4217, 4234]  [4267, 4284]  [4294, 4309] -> -2.54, 22.4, 17.2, 19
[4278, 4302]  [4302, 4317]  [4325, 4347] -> 1.89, 20.3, 24.1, 21.9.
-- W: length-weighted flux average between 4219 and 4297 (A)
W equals 22.5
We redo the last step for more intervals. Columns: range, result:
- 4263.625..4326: 21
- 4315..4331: 24.1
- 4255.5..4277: 22.4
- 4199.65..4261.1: 24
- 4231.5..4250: 24.7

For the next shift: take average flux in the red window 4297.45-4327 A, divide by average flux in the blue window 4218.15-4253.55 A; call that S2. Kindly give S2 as 0.86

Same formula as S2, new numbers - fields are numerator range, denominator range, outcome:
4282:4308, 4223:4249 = 0.82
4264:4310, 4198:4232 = 0.84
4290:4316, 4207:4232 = 0.78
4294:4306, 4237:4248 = 0.70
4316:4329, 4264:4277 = 1.07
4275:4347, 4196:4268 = 0.91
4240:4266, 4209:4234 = 1.01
